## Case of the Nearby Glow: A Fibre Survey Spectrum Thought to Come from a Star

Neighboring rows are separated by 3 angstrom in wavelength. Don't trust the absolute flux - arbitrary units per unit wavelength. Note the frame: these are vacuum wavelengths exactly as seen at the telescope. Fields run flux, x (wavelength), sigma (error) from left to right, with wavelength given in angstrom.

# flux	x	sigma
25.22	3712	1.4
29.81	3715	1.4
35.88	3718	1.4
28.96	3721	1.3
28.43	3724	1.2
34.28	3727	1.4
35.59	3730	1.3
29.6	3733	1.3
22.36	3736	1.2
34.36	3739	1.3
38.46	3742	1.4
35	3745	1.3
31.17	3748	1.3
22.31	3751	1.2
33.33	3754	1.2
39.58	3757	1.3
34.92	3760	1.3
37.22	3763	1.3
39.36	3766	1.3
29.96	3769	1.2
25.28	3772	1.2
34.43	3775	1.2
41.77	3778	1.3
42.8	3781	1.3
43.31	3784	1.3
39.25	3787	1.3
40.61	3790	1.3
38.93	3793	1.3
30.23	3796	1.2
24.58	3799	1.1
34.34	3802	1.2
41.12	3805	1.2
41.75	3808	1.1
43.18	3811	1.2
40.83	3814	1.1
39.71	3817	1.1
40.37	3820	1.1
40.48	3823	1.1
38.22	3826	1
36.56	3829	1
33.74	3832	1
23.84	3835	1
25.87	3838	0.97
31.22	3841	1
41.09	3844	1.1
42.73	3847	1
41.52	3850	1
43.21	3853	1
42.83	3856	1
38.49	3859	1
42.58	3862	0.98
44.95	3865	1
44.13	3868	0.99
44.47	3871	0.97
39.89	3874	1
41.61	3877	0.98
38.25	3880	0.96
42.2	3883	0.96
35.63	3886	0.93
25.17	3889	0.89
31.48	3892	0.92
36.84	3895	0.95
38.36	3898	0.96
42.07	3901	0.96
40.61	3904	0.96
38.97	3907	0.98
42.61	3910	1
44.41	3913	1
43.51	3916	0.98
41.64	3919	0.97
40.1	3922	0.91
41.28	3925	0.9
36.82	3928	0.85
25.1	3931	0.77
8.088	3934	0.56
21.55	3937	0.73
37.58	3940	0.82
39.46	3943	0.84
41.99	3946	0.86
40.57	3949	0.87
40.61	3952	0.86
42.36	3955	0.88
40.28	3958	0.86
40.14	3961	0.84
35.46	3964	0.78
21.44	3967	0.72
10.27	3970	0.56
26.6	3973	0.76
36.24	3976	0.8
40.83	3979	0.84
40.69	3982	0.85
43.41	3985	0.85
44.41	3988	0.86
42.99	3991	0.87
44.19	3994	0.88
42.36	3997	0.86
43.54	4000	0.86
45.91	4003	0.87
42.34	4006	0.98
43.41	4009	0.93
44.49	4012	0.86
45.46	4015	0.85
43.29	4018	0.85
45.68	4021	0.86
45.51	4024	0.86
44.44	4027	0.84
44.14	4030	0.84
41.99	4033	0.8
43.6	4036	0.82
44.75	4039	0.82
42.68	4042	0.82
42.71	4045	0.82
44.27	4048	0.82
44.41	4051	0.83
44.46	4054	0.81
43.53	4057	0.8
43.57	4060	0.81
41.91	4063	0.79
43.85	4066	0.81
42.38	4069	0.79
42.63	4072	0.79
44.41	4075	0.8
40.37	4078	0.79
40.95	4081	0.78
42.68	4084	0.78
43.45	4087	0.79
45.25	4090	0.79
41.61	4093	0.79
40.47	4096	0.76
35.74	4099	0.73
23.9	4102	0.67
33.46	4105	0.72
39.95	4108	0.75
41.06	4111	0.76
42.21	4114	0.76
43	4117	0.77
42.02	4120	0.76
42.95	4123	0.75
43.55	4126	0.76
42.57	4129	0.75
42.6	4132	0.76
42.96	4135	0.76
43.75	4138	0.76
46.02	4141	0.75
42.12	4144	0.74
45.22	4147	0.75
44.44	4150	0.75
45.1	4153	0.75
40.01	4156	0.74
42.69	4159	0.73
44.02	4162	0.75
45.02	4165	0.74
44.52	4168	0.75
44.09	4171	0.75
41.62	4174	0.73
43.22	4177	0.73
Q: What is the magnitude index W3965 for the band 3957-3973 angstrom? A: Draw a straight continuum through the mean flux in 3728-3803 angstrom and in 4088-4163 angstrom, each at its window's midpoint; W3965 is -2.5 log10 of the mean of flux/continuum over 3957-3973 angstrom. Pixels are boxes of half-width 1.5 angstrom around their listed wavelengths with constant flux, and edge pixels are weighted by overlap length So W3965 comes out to 0.304 mag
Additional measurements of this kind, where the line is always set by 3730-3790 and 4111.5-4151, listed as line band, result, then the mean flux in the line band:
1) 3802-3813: -0.15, 40.9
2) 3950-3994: 0.09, 36.4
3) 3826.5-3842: 0.18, 30.7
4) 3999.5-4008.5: -0.09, 43.9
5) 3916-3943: 0.18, 32.6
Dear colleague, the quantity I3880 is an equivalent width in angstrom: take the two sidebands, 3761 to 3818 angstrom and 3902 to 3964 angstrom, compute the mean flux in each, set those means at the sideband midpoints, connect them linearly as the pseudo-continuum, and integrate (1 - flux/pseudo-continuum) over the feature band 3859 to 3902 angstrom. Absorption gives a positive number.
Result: -2.0 angstrom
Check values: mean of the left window 37.3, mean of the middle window 39.1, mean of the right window 37.4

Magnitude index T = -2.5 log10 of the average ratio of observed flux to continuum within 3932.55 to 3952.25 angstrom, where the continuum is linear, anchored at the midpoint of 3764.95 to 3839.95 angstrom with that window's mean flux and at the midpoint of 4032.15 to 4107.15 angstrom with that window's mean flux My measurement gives 0.20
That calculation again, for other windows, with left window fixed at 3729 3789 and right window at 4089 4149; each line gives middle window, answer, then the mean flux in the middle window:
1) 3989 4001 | -0.12 mag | 43.3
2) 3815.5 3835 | -0.04 mag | 37.1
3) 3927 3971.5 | 0.18 mag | 32.1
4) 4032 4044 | -0.10 mag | 43.3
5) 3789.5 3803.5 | 0.06 mag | 33.2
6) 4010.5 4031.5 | -0.14 mag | 44.7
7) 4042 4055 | -0.11 mag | 43.8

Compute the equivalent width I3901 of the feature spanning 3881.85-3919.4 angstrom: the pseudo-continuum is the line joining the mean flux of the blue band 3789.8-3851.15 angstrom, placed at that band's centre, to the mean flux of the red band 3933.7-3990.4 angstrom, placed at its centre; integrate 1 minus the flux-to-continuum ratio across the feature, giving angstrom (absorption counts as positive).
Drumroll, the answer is -3.1 angstrom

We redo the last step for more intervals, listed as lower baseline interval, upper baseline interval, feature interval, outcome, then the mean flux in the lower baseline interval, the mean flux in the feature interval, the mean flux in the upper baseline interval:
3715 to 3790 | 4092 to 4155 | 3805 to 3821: -2.7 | 34.1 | 41.2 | 41.2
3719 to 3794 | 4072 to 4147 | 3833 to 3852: 0.8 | 34.4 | 34.6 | 41.2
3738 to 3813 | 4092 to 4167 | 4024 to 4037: -1.3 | 35.9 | 43.8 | 41.5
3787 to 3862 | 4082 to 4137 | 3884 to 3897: 1.8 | 37.5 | 32.9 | 40.6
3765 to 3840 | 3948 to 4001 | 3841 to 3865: -3.0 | 36.4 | 41.3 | 37.5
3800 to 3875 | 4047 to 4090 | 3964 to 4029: 3.2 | 39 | 39.8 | 43.1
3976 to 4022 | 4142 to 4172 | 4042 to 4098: 0.8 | 43.3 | 42.9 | 43.8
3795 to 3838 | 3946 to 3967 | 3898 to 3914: -1.5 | 36.1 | 41.3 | 38.7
